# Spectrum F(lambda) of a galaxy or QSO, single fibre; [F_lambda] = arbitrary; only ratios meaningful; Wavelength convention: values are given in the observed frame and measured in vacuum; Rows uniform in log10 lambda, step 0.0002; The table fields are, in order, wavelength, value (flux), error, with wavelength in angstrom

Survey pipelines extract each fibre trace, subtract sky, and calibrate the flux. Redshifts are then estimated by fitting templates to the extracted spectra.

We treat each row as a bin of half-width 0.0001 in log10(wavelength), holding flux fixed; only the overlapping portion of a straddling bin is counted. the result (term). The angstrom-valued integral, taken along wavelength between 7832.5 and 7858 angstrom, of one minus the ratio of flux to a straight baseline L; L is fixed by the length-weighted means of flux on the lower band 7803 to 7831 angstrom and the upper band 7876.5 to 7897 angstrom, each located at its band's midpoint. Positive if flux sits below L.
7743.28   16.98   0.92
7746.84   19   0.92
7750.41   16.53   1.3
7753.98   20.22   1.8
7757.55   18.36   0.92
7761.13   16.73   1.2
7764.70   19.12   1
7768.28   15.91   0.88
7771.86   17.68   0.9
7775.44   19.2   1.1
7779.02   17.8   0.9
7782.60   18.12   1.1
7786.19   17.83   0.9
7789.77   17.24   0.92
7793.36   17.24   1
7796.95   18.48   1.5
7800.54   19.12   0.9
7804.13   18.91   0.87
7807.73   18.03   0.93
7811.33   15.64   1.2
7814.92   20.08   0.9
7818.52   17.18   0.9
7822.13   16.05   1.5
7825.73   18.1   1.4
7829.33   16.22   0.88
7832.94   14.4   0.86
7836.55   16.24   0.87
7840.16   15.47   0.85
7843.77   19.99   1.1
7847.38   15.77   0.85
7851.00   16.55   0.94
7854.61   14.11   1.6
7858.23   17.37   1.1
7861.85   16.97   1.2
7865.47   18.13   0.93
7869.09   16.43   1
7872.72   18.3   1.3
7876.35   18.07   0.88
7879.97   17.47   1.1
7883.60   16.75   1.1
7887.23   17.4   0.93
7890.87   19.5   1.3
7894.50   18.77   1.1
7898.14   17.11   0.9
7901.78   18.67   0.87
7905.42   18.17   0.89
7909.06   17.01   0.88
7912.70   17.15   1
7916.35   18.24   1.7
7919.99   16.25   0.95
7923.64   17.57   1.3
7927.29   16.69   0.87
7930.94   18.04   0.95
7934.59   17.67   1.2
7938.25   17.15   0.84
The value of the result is 2.1 angstrom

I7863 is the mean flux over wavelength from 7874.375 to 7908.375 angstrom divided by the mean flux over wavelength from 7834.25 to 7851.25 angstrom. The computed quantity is 1.07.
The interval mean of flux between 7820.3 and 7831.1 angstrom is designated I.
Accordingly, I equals 16.8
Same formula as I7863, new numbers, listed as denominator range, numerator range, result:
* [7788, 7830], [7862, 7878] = 1.00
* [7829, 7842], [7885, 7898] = 1.18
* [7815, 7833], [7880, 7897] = 1.06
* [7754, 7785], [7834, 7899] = 0.96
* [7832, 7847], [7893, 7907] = 1.10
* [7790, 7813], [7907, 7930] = 0.96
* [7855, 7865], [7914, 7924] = 1.03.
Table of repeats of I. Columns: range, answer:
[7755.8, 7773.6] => 17.6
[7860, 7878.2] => 17.6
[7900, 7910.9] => 18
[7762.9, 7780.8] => 17.9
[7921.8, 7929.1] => 17.1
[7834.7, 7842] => 15.9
